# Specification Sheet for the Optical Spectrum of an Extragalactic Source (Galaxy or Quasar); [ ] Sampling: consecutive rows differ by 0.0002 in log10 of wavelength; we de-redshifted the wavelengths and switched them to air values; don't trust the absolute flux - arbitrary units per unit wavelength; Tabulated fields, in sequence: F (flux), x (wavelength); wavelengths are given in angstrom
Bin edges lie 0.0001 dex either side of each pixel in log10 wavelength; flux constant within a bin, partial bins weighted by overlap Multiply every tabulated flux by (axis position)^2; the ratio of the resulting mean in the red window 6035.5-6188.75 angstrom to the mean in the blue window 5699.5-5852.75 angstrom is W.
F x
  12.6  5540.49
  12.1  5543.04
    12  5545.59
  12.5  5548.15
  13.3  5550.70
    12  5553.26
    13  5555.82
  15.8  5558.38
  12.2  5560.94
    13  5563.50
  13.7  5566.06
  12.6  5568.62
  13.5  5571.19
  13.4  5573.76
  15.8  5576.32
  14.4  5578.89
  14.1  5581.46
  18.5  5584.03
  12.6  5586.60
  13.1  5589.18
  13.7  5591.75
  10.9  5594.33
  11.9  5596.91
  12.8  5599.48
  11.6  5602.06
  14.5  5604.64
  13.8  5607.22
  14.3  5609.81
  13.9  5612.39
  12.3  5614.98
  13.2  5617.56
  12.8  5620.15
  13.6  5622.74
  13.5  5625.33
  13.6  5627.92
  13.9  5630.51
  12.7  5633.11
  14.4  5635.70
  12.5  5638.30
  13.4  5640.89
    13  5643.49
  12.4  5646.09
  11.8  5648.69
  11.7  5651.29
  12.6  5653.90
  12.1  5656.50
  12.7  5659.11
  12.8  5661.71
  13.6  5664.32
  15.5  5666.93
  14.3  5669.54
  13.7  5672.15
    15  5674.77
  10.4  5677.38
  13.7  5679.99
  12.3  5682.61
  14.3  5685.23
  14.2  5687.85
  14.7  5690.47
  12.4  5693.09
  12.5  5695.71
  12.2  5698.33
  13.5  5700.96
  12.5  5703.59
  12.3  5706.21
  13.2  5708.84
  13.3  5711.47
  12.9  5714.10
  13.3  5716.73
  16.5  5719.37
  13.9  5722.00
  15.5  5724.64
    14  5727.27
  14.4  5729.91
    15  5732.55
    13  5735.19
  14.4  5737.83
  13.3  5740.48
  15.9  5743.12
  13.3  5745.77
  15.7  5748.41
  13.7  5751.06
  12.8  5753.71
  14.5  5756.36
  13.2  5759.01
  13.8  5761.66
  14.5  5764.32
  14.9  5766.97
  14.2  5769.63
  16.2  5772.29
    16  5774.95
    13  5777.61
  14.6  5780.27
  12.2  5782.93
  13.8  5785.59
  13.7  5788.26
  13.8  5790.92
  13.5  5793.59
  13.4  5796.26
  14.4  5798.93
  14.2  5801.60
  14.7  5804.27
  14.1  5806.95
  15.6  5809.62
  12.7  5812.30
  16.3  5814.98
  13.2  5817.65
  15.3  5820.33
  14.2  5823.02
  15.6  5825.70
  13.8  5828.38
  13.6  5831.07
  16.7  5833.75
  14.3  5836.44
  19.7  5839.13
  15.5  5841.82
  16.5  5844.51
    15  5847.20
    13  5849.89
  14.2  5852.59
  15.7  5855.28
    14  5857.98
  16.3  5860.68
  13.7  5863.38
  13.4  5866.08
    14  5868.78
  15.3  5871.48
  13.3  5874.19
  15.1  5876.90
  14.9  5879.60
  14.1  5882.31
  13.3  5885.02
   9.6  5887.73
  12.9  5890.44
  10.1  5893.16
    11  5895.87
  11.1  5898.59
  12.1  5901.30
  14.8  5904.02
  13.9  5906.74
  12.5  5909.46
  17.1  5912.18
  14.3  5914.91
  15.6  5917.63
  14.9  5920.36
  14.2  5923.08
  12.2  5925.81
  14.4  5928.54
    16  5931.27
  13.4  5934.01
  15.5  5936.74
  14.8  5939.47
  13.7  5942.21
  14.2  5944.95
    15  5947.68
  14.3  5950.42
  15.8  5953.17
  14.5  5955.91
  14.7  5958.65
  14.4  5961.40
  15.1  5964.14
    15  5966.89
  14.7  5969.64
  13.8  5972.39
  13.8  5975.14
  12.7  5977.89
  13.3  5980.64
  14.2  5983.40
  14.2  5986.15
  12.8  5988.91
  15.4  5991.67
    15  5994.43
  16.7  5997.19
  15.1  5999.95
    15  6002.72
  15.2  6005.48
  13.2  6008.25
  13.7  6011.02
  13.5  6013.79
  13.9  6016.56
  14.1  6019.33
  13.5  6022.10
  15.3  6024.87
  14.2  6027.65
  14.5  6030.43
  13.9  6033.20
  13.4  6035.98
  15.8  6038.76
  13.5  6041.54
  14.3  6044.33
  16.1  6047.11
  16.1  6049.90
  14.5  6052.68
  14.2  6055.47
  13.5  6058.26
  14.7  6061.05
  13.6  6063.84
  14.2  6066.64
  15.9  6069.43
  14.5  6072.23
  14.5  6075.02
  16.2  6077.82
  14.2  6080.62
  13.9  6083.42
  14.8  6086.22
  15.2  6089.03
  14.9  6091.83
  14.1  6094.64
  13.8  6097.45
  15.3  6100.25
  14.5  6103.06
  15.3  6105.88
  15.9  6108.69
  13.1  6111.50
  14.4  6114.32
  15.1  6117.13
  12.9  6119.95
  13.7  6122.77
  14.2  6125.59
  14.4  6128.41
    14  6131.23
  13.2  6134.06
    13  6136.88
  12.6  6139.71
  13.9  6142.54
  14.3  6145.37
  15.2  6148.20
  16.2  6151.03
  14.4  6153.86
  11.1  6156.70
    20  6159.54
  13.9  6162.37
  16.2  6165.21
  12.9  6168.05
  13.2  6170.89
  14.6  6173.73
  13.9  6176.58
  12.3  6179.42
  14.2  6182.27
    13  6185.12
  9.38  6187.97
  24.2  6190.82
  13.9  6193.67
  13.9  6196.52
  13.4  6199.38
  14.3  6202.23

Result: 1.12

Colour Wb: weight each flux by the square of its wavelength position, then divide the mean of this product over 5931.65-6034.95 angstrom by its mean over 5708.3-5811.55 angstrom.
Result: 1.10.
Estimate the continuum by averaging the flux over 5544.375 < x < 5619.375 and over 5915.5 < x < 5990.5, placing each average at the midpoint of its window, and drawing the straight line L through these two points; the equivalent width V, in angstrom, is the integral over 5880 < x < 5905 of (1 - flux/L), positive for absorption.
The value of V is 3.5 angstrom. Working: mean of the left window 13.4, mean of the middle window 12.2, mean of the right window 14.3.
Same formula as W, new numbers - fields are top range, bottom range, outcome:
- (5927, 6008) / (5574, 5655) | 1.23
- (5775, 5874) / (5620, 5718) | 1.17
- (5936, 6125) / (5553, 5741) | 1.23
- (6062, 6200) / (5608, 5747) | 1.25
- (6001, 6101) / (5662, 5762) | 1.18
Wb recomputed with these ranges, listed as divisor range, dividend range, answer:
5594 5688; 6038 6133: 1.29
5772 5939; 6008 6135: 1.09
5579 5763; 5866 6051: 1.16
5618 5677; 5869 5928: 1.11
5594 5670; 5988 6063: 1.27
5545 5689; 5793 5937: 1.16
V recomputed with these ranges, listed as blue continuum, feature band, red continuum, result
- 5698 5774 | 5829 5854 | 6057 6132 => -2.1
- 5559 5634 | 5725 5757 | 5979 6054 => -0.9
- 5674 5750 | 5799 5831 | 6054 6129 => -1.3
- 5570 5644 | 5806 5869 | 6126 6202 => -4.7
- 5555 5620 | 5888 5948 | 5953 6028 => 2.1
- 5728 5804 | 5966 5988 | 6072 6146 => 0.5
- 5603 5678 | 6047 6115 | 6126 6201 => -2.7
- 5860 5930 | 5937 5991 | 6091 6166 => -1.8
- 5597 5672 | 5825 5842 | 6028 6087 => -2.2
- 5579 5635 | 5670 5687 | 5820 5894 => 0.5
